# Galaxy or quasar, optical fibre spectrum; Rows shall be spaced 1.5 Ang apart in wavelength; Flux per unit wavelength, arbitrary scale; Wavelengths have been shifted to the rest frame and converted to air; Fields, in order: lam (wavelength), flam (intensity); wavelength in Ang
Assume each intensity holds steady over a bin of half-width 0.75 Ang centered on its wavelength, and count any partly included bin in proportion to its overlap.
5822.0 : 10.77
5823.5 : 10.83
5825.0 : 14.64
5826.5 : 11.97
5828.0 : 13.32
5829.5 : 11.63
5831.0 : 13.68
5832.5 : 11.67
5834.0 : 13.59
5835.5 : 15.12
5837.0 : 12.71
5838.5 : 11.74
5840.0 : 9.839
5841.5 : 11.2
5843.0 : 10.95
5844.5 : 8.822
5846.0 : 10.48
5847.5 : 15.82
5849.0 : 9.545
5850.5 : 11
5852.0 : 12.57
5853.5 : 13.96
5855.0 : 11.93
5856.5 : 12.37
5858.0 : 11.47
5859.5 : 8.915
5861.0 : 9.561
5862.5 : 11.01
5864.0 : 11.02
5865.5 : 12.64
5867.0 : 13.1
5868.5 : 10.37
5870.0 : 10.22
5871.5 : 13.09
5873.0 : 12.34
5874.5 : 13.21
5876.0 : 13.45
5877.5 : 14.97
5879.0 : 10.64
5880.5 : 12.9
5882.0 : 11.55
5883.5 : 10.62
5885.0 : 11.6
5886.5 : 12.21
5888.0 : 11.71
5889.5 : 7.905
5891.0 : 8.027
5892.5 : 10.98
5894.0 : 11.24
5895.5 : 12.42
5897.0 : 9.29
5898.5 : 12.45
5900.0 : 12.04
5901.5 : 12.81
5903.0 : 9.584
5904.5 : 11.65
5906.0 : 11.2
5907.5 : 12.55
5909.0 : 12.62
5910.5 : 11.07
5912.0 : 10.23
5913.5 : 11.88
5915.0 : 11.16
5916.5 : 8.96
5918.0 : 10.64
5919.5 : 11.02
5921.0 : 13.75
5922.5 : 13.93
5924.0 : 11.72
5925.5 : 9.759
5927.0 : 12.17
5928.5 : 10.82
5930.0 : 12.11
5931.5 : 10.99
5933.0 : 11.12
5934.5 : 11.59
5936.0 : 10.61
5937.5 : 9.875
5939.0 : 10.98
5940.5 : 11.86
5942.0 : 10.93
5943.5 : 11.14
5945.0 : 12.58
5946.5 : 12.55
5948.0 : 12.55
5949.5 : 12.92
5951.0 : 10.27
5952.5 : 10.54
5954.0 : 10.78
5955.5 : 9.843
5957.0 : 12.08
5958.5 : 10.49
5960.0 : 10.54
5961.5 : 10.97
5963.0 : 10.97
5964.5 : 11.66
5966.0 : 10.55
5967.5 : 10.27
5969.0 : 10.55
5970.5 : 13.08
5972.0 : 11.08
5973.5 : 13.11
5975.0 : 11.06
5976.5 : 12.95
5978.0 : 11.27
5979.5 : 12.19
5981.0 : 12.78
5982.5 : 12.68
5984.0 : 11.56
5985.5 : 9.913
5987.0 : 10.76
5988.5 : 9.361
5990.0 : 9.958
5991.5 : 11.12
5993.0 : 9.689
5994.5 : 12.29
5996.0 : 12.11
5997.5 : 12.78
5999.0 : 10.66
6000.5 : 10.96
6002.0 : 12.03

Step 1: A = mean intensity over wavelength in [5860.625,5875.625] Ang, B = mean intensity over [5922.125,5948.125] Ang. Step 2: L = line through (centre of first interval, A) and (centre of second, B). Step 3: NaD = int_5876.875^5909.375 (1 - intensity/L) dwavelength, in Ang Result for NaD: 0.7 Ang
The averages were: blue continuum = 11.8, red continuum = 11.5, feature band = 11.4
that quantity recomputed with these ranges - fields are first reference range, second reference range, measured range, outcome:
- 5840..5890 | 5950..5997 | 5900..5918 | 0.29 Ang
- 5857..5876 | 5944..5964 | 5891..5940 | 0.42 Ang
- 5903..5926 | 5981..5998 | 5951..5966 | 0.59 Ang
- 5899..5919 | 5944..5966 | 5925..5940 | 0.34 Ang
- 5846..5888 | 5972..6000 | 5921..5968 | 1.20 Ang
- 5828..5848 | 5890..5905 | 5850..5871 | 0.39 Ang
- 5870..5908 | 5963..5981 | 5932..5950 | 0.13 Ang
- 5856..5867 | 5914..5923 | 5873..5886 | -1.30 Ang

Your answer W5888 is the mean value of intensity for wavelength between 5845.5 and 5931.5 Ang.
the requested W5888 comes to 11.5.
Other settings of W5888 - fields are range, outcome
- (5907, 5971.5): 11.3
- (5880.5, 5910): 11.2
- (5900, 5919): 11.2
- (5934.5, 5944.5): 11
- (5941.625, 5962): 11.3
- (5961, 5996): 11.3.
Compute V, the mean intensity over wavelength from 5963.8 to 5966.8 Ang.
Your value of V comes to 11.1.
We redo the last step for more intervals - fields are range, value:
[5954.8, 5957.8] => 11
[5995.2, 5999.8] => 11.8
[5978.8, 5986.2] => 11.8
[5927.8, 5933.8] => 11.3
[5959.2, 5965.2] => 11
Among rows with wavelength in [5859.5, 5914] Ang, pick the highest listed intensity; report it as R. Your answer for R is 14.97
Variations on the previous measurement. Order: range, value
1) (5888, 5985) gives 13.93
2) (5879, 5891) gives 12.9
